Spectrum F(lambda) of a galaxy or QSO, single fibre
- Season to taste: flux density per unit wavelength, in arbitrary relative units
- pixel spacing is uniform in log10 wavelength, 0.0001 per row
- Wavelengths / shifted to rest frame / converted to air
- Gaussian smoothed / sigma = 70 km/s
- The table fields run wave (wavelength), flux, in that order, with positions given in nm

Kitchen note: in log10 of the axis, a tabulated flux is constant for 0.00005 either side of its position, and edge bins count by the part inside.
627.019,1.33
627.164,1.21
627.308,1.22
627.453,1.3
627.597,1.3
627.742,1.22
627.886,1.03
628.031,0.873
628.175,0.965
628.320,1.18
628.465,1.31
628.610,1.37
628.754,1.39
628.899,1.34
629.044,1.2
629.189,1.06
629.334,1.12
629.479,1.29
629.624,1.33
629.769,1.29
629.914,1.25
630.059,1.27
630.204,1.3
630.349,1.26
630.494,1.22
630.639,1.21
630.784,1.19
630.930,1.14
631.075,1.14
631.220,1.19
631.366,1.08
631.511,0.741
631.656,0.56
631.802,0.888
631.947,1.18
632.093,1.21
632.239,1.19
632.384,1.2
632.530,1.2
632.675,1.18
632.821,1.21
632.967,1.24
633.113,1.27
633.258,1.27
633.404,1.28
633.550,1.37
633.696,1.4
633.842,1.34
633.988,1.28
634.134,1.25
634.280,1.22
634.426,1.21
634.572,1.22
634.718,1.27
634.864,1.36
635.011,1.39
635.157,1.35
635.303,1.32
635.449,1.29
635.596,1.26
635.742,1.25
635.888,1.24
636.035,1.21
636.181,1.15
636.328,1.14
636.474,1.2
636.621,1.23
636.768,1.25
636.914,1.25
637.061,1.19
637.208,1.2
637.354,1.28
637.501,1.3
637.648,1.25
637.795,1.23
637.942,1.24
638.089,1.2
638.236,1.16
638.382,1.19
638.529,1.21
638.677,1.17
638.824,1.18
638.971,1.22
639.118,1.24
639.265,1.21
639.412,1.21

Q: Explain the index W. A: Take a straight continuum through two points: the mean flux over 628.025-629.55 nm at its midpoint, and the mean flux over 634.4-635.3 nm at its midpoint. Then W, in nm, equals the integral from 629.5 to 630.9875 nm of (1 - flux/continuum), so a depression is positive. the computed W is -0.02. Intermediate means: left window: 1.2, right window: 1.31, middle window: 1.25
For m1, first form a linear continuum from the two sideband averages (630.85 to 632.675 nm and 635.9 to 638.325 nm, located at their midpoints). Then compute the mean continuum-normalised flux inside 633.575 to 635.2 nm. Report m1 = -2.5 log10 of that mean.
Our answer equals -0.14 mag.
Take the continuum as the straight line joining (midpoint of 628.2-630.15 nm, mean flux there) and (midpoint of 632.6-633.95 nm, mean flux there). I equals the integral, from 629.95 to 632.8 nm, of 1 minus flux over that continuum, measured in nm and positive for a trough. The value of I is 0.32 nm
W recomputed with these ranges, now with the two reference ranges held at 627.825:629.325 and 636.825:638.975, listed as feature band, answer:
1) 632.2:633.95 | -0.10 nm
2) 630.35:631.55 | 0.05 nm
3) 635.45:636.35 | -0.01 nm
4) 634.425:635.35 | -0.08 nm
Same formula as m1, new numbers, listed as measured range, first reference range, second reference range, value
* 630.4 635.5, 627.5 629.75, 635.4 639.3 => 0.01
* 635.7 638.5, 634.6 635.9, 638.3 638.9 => 0.02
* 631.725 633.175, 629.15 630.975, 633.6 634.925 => 0.08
